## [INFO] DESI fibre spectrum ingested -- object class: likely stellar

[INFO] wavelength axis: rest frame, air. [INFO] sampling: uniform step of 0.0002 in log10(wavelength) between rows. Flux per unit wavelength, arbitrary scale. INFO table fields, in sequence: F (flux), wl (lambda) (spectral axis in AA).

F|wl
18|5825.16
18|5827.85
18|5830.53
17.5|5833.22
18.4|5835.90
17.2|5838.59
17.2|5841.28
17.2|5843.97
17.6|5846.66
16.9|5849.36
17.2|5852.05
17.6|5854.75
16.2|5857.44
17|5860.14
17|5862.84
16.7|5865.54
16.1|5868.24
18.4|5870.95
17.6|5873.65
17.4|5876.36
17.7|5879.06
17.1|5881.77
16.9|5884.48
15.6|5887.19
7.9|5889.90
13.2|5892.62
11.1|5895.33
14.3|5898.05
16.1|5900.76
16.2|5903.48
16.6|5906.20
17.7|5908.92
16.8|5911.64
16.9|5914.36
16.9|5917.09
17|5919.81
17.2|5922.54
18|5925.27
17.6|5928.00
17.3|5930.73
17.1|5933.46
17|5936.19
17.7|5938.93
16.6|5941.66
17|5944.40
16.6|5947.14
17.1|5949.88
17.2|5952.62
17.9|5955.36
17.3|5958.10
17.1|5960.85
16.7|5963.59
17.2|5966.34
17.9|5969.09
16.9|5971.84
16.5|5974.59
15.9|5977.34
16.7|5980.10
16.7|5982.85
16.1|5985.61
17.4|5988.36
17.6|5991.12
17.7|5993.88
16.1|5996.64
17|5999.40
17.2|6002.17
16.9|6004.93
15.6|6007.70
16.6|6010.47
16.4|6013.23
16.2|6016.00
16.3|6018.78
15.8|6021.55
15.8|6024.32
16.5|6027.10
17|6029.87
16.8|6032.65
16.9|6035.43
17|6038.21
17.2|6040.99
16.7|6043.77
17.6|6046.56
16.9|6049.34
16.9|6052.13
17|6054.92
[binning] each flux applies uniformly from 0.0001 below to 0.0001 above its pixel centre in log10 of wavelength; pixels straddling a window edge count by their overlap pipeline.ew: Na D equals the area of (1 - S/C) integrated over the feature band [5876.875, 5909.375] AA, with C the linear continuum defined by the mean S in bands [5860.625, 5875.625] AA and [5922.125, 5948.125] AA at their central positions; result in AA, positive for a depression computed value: 4.08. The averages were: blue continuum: 17.2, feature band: 15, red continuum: 17.2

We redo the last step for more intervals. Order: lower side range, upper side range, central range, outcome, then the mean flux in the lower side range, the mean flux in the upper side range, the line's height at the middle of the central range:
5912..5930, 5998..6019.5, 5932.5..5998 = -0.47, 17.2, 16.5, 16.9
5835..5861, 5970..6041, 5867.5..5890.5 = 1.04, 17.2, 16.6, 17.1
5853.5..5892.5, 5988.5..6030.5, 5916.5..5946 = -1.47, 16.3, 16.6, 16.4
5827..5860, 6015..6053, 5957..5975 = -0.19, 17.4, 16.7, 16.9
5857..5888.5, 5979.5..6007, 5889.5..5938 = 2.75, 17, 16.9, 17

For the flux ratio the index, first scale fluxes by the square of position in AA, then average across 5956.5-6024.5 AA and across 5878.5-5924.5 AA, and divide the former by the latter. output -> 1.1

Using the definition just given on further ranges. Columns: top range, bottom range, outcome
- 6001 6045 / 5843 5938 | 1.05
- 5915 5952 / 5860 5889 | 1.04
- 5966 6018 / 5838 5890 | 1.04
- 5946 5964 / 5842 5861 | 1.04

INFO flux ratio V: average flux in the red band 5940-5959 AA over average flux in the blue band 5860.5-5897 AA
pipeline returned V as 1.1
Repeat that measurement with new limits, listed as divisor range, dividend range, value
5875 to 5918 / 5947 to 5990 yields 1.09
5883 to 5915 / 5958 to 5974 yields 1.15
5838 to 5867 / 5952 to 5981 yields 1.00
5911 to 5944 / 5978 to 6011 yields 0.98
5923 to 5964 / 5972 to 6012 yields 0.97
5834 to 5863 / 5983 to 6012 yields 0.98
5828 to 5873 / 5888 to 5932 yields 0.91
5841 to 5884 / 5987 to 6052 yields 0.98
